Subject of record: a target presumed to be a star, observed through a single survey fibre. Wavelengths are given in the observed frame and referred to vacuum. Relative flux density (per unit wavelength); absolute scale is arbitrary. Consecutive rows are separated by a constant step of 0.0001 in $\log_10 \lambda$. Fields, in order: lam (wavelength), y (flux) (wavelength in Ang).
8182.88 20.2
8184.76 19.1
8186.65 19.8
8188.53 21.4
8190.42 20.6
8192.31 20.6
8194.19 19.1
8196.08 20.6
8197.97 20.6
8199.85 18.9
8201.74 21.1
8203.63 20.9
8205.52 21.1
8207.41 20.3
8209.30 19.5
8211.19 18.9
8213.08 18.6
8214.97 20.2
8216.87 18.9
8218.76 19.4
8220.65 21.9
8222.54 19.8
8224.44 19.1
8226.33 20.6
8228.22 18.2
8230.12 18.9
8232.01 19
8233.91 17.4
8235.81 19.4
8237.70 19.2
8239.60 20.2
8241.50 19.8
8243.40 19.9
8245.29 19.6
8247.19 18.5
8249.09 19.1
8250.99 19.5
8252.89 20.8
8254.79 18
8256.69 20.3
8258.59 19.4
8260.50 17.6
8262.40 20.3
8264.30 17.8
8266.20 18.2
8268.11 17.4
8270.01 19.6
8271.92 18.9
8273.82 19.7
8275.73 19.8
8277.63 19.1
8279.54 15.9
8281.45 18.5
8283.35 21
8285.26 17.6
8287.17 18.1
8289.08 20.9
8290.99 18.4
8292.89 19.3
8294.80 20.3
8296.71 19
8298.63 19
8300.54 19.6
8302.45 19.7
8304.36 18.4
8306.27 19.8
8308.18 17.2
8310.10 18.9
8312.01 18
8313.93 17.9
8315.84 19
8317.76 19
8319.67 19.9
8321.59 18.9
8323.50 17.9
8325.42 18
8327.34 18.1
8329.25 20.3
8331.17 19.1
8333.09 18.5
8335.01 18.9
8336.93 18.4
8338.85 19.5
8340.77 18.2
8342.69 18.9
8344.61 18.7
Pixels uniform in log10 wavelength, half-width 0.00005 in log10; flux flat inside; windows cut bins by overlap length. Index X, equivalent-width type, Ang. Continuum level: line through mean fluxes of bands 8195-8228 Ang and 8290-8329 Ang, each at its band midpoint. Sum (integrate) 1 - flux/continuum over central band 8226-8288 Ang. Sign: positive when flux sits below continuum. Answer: 1.5 Ang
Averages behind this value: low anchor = 20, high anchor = 18.8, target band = 19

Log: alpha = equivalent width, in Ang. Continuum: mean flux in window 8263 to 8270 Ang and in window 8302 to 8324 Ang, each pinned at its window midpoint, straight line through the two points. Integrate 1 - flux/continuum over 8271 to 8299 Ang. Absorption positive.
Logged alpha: -1.0 Ang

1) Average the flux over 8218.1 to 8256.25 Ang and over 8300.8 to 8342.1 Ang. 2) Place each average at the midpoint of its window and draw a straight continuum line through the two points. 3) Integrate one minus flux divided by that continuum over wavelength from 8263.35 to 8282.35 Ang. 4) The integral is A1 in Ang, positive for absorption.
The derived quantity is 0.65 Ang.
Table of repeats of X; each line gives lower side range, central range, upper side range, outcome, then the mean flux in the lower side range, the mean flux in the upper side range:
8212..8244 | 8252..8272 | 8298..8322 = 0.28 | 19.4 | 18.9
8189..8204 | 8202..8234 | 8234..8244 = 0.38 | 20.3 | 19.5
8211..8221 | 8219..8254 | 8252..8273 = -0.35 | 19.6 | 18.9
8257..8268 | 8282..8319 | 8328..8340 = -0.25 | 18.7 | 19.1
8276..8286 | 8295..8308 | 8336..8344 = -0.40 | 18.5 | 18.8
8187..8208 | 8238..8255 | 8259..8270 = -0.51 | 20.5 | 18.4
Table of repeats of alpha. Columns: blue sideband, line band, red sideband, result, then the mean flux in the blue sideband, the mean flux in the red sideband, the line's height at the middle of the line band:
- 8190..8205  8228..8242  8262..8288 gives 0.4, 20.3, 18.7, 19.5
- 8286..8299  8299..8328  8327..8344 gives 0.6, 19.3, 18.9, 19.1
